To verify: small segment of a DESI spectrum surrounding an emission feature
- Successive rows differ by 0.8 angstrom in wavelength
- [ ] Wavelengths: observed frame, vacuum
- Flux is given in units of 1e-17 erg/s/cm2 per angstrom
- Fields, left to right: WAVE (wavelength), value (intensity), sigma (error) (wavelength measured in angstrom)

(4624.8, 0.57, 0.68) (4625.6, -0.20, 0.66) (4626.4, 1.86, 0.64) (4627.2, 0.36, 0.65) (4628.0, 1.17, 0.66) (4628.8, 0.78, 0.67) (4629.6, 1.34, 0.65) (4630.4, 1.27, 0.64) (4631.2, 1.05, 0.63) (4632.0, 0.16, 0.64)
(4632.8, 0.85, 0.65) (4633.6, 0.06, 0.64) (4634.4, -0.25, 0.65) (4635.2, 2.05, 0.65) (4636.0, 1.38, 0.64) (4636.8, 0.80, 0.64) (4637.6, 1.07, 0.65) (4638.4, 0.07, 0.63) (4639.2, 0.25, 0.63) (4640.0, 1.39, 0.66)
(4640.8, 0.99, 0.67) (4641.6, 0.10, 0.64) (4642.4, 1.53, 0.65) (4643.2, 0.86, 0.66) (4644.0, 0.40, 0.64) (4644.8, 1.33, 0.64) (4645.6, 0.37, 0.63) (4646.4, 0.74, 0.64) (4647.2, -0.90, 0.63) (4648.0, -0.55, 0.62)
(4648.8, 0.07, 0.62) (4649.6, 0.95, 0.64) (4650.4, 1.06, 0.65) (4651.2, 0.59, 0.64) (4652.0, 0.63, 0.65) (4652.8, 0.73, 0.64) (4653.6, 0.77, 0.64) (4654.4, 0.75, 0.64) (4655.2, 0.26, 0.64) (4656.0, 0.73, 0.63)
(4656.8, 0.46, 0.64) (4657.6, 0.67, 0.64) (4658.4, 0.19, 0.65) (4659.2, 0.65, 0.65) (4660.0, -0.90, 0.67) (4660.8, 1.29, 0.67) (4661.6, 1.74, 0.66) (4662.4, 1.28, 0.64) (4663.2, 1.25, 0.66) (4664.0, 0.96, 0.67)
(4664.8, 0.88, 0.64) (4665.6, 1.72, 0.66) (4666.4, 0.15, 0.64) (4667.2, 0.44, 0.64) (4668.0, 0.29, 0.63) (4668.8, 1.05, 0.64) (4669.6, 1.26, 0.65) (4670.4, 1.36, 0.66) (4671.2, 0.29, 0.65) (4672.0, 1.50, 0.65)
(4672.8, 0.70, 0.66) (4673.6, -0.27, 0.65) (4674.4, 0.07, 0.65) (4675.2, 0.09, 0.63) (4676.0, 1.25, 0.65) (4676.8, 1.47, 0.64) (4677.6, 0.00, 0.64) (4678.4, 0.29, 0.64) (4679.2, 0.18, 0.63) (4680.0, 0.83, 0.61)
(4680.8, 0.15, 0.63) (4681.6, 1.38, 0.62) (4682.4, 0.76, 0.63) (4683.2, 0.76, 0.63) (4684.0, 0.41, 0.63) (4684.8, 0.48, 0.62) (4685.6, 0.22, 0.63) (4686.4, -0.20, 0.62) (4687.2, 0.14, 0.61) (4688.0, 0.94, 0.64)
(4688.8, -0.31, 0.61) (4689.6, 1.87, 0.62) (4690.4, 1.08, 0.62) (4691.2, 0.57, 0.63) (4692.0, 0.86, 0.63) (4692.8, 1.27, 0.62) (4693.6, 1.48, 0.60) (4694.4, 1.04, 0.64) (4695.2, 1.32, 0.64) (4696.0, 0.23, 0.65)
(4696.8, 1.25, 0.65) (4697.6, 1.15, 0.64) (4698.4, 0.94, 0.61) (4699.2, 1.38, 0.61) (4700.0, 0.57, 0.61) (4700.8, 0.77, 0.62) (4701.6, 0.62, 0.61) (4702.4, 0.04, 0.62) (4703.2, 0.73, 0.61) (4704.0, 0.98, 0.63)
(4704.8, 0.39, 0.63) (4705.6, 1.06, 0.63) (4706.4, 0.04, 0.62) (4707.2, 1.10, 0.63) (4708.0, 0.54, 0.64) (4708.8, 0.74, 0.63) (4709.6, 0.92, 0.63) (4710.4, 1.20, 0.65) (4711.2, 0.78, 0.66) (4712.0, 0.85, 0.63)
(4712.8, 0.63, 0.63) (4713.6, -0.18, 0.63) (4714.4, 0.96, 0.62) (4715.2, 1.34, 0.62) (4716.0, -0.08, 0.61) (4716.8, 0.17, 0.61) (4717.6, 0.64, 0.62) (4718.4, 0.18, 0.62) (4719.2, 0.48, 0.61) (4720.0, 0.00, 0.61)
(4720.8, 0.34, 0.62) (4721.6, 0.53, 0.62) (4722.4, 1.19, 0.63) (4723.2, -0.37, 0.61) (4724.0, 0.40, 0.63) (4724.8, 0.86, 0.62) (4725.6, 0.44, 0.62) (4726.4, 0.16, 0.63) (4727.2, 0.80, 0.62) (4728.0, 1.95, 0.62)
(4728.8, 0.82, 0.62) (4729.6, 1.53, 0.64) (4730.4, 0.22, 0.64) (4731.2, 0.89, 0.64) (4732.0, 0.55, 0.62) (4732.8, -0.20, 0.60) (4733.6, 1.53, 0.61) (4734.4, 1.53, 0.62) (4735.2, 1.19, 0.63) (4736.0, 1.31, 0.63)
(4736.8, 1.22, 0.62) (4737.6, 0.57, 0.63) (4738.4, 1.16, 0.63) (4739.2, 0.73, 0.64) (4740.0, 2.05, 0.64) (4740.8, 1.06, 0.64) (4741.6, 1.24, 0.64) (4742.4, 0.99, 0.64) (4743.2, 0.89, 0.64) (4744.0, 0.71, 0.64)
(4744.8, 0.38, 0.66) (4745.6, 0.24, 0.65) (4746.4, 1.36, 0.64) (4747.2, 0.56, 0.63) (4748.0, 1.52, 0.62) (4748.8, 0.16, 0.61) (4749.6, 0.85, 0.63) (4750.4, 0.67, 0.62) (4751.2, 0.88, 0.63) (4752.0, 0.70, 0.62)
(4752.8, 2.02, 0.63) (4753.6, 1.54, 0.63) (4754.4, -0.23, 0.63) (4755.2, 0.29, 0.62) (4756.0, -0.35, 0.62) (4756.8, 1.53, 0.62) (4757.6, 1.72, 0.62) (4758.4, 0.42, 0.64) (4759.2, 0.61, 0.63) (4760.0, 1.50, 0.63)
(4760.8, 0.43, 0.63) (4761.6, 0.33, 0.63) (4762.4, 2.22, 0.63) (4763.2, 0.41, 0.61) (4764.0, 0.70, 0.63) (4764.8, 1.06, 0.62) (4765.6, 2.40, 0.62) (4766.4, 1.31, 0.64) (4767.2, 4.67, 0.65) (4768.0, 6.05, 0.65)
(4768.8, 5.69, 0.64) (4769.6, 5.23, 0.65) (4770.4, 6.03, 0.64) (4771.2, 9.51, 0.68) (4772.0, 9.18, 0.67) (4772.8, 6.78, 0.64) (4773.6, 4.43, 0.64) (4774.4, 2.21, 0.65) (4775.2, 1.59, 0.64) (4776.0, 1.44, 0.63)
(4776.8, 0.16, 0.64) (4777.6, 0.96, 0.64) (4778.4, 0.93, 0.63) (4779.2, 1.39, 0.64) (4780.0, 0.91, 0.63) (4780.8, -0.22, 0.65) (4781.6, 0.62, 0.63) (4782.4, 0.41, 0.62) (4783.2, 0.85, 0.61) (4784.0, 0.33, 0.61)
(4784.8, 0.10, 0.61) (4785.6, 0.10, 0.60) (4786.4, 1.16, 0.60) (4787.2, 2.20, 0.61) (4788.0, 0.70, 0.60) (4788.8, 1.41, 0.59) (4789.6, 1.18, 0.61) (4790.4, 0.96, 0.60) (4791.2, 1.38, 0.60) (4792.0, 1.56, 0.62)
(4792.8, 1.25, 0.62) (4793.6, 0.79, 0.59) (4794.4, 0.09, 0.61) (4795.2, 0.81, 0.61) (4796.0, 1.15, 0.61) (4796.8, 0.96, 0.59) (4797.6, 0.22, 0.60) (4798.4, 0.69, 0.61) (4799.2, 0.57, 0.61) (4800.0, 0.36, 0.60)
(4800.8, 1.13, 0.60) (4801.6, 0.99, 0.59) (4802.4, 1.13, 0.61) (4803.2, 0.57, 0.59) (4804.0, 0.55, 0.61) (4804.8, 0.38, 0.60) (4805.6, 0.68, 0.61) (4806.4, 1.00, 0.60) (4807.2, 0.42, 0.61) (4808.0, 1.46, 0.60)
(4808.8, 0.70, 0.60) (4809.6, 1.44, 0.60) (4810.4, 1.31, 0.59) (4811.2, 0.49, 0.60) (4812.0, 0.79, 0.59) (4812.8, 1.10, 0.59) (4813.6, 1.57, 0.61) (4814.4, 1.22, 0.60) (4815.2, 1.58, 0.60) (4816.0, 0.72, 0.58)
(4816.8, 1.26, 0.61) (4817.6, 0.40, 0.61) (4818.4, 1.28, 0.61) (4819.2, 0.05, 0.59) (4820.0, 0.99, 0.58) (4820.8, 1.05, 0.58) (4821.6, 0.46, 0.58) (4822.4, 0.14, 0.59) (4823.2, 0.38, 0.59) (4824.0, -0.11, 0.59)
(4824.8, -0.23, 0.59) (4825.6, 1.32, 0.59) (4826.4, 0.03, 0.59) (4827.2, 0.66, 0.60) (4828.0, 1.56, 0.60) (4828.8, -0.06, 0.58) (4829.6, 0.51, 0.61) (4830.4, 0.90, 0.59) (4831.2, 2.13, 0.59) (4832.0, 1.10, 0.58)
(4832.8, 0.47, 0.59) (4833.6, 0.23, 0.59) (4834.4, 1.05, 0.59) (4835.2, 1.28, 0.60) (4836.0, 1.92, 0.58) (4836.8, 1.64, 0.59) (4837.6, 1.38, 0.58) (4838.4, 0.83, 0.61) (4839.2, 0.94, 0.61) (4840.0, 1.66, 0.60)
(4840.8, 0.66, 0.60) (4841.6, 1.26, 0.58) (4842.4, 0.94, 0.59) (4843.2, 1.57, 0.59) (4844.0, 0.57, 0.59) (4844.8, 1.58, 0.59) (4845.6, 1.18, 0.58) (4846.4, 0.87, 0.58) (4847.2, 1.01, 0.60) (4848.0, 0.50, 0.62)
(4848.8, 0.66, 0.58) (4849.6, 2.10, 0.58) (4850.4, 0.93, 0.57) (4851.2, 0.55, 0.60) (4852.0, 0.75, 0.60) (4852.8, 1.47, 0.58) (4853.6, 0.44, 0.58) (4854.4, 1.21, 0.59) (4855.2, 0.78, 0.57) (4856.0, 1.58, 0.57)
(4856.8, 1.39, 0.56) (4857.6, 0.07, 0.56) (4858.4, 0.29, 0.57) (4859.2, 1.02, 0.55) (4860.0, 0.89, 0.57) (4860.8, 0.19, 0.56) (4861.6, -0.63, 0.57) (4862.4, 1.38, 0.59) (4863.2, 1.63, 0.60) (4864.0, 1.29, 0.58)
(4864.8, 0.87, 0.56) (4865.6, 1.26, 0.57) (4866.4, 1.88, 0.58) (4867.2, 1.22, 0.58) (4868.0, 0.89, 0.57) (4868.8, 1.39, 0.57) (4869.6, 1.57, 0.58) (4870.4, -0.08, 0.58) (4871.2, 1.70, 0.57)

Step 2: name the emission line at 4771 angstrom [O II] 3727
